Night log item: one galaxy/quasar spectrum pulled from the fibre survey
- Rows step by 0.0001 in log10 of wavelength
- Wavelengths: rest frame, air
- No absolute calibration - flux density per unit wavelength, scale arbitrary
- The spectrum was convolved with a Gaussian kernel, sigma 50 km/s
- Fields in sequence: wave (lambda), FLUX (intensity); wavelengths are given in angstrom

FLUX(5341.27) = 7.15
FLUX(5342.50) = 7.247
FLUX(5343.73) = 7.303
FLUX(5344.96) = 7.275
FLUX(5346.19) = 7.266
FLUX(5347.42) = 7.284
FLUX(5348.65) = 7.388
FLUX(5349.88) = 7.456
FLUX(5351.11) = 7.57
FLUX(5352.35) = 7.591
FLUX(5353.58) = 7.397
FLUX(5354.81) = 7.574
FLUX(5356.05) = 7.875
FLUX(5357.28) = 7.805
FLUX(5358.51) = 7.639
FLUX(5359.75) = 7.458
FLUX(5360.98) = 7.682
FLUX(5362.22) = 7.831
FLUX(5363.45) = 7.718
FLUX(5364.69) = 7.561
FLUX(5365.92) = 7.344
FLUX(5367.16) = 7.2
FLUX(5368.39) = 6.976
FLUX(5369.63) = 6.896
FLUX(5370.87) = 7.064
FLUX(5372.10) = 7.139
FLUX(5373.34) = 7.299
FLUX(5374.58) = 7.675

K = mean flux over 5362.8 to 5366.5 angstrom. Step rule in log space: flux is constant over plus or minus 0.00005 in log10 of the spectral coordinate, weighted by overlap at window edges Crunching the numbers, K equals 7.56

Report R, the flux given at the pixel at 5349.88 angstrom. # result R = 7.456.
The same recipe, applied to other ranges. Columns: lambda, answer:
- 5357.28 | 7.805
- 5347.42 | 7.284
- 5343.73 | 7.303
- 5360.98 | 7.682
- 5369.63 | 6.896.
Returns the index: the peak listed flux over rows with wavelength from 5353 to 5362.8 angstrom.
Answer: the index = 7.875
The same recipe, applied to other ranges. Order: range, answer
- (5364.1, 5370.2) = 7.561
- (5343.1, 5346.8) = 7.303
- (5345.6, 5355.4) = 7.591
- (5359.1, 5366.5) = 7.831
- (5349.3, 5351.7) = 7.57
